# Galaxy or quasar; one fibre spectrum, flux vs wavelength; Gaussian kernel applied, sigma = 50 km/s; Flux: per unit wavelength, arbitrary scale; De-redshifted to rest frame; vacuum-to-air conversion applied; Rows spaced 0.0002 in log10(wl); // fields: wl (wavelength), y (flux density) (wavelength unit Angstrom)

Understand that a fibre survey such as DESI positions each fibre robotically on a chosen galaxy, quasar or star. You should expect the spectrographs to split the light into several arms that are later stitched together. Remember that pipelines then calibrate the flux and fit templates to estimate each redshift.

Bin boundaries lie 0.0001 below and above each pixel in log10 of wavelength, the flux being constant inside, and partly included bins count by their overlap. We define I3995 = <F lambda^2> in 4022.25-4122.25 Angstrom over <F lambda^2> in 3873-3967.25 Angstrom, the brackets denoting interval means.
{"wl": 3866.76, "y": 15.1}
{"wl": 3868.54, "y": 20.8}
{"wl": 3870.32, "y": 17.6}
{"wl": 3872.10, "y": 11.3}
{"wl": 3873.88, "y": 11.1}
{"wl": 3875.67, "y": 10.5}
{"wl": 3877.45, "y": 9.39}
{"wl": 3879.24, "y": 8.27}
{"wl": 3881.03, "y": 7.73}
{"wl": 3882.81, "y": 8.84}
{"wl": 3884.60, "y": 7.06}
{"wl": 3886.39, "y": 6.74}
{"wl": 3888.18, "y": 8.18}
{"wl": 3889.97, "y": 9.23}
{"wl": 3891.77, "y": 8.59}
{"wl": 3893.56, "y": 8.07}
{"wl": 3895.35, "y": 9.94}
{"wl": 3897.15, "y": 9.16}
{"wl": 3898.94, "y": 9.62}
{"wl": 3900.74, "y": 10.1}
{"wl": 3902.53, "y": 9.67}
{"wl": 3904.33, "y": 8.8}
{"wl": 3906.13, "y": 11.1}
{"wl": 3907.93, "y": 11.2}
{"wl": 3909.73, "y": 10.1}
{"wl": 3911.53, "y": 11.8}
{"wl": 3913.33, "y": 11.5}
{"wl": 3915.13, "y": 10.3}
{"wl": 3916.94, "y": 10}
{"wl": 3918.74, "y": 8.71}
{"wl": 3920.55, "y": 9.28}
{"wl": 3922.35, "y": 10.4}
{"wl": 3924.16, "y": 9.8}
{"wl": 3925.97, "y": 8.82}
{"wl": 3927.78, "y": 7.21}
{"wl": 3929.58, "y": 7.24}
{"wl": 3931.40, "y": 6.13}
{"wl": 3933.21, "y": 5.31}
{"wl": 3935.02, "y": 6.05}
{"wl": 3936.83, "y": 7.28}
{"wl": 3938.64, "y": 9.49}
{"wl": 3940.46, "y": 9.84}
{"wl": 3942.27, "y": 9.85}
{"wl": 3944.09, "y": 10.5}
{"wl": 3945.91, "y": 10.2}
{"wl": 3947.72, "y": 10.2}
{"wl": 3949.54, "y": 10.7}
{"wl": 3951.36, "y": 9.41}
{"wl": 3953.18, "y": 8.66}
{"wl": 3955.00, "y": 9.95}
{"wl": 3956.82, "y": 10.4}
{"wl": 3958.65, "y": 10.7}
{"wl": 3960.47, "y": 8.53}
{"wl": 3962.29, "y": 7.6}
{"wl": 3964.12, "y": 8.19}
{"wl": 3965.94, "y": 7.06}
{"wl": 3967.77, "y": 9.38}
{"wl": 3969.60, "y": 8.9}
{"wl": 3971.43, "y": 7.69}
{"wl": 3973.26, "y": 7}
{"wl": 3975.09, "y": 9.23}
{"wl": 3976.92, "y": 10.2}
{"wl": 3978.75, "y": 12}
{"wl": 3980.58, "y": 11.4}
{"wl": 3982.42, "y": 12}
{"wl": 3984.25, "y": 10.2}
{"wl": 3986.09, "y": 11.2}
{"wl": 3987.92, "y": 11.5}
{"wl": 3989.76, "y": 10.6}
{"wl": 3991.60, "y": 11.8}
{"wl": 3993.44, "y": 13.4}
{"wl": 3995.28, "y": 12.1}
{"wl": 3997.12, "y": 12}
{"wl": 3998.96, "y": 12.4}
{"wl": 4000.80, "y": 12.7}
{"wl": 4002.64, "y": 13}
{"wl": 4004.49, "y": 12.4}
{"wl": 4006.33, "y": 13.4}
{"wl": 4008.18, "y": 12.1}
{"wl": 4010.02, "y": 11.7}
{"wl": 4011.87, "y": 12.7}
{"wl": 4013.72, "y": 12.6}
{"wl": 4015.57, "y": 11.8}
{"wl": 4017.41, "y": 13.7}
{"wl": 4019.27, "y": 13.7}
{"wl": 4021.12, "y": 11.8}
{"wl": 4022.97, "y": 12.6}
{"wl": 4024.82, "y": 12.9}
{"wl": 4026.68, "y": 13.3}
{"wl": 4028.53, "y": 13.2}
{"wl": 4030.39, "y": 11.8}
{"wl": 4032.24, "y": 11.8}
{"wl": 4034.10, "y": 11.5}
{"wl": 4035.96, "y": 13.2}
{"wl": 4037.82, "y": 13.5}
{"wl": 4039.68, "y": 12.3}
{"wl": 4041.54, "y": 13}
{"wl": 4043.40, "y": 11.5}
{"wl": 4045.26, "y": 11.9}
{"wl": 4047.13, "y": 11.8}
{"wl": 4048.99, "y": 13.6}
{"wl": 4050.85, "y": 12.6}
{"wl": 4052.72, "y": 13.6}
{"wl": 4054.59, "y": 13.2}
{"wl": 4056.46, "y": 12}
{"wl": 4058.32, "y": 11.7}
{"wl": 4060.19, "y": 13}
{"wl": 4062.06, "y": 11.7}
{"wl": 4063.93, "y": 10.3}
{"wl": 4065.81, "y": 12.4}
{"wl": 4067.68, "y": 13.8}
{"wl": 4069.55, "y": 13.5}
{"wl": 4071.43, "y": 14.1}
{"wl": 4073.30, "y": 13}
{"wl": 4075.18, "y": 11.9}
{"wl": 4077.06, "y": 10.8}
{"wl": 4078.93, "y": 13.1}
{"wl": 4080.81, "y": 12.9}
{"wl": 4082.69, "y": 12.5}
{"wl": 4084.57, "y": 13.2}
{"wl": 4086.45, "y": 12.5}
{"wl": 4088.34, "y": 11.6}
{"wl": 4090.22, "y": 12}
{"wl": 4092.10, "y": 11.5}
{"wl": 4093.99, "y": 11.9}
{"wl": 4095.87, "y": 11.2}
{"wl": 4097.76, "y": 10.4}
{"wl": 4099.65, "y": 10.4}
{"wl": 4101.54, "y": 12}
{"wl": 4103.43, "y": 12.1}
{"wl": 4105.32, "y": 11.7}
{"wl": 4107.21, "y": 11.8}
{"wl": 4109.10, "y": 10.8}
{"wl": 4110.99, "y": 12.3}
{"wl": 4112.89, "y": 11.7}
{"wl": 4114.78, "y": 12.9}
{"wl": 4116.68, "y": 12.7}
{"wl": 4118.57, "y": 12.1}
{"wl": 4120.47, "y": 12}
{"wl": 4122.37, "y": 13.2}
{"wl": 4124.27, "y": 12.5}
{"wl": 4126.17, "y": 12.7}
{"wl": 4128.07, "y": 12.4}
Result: 1.5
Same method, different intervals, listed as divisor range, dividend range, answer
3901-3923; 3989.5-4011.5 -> 1.26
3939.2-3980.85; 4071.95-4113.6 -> 1.35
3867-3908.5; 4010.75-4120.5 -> 1.32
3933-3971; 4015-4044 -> 1.46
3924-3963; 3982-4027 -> 1.44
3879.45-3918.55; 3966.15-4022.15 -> 1.28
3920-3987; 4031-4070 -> 1.43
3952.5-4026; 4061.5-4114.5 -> 1.14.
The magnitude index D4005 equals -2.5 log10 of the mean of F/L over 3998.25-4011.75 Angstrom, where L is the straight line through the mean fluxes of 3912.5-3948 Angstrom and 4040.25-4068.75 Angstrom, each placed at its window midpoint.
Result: -0.14 mag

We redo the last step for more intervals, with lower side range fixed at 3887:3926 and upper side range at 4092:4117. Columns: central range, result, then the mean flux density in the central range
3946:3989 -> 0.072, 9.67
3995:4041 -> -0.164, 12.6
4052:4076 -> -0.124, 12.6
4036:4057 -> -0.145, 12.7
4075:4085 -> -0.090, 12.4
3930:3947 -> 0.211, 8.29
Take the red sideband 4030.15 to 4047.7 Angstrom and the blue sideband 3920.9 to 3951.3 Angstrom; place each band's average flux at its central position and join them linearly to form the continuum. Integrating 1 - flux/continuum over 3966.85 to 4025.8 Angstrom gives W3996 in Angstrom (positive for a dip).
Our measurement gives -4.1 Angstrom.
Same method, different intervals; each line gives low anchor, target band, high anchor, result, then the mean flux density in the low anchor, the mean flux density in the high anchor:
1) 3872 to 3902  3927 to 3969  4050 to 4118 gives 5.45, 9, 12.2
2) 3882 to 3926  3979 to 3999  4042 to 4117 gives -1.61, 9.5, 12.2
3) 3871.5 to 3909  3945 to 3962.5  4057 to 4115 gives 0.78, 9.25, 12.1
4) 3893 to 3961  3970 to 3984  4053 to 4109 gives 0.52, 9.38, 12.1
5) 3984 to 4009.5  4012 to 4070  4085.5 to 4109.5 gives -3.40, 12.1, 11.5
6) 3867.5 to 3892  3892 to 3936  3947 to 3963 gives 3.97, 10.5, 9.59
